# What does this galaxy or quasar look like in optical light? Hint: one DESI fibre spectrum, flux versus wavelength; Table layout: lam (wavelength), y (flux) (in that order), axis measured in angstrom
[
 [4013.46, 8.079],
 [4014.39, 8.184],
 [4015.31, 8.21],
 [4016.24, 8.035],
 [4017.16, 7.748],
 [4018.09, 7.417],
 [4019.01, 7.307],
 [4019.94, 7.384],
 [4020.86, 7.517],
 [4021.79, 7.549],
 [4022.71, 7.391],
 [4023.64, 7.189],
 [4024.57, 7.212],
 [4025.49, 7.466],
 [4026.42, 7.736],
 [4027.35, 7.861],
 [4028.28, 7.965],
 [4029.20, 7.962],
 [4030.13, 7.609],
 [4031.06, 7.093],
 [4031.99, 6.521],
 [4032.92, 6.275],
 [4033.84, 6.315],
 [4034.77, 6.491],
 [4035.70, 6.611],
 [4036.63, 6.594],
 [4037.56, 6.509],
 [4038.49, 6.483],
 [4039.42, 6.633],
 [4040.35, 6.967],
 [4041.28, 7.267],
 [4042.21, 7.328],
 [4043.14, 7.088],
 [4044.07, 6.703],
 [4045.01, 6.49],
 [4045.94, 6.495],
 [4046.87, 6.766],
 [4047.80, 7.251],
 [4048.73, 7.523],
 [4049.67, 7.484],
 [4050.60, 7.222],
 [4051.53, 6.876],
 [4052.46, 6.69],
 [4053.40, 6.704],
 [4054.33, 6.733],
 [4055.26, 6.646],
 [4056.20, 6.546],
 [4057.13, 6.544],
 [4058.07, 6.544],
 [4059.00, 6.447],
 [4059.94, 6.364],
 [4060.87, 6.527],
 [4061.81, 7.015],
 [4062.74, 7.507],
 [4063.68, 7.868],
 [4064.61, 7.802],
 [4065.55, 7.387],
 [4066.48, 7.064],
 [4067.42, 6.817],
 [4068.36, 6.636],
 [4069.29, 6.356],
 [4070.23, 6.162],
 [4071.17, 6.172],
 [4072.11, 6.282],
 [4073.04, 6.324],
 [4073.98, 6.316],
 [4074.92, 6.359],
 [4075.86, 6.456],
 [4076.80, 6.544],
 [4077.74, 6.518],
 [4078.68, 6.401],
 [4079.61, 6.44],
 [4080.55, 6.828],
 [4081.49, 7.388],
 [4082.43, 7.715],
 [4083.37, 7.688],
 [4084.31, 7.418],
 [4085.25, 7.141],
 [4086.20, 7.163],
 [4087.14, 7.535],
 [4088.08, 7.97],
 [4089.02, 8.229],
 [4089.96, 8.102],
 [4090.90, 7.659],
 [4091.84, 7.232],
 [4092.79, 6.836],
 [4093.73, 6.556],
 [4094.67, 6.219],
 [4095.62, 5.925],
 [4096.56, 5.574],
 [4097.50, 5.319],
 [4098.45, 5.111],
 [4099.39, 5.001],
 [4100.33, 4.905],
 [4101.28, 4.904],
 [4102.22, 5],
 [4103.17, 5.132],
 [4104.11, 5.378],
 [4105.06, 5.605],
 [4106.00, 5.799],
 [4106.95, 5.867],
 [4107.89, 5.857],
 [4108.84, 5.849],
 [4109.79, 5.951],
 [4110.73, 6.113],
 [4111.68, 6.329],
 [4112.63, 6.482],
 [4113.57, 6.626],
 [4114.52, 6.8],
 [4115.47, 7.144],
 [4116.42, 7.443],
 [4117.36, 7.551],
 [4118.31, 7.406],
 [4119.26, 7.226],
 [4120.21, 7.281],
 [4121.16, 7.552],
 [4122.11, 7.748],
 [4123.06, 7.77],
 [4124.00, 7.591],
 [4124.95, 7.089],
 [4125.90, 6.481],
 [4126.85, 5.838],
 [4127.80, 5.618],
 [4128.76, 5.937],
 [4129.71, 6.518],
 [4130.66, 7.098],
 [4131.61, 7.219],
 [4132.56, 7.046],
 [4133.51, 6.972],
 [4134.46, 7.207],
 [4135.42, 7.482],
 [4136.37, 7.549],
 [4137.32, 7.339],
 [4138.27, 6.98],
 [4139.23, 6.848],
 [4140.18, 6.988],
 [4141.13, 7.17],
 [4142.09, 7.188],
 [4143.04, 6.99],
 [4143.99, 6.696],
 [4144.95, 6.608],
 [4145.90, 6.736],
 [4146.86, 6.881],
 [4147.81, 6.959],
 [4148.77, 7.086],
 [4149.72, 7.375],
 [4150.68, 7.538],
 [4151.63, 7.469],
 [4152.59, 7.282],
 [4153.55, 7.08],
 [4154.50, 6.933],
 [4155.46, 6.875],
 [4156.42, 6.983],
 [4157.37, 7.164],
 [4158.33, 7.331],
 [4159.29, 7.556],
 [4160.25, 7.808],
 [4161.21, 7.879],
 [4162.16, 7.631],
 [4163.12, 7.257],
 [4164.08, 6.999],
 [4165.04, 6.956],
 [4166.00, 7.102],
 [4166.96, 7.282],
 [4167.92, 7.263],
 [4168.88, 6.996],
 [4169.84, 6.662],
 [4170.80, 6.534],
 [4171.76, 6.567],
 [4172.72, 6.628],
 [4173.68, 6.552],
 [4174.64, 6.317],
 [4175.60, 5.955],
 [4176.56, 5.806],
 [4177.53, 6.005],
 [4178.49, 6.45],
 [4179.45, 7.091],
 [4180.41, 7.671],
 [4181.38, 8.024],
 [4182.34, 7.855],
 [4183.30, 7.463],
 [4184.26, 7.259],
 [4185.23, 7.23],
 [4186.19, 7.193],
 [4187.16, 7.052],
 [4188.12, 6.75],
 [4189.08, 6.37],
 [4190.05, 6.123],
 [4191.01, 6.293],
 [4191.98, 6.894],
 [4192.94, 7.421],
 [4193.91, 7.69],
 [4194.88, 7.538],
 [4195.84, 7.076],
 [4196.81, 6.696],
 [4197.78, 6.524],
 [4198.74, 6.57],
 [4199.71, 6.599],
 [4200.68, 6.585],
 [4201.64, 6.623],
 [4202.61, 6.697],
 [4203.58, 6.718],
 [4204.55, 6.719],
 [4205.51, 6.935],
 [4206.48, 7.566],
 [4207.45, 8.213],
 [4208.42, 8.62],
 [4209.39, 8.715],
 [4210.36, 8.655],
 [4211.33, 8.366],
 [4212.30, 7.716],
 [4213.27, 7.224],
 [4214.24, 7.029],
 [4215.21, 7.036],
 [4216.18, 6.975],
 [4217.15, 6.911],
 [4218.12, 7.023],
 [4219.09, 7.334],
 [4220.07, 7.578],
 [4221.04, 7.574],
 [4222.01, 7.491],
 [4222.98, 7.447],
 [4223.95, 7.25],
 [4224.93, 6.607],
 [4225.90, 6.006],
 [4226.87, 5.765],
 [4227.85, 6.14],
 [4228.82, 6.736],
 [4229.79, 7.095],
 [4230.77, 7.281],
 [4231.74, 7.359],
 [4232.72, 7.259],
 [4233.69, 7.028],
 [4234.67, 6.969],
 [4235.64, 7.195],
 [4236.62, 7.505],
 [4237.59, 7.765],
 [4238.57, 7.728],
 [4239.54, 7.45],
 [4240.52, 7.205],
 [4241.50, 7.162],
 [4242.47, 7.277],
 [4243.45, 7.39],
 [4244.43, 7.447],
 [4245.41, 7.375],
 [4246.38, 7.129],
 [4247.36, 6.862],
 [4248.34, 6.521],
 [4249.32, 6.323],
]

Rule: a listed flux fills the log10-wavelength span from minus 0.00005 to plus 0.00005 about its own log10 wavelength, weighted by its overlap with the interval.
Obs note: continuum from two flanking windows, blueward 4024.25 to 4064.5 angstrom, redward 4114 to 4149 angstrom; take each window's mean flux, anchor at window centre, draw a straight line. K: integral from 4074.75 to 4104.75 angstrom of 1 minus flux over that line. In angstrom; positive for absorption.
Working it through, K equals 2.0 angstrom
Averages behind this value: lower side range 6.96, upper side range 7.03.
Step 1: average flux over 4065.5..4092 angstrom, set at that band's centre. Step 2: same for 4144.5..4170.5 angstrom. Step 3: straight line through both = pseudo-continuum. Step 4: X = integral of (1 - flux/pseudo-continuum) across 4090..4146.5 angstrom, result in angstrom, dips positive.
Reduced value 4.1 angstrom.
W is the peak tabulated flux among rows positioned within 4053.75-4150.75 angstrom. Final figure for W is 8.229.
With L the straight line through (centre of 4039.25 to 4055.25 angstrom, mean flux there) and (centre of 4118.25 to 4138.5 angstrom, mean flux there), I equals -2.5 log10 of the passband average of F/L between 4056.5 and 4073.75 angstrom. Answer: 0.03 mag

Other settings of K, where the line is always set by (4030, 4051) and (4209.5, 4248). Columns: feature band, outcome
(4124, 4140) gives 0.40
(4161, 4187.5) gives 0.51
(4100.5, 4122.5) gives 1.95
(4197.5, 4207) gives 0.54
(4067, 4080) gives 0.94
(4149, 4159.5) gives -0.22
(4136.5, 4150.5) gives 0.08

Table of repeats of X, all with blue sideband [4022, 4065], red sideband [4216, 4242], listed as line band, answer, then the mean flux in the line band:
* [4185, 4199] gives 0.38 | 6.9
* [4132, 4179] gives 0.41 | 7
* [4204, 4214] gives -1.06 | 7.85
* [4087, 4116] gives 3.35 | 6.21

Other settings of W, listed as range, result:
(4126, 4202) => 8.024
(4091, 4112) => 7.232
